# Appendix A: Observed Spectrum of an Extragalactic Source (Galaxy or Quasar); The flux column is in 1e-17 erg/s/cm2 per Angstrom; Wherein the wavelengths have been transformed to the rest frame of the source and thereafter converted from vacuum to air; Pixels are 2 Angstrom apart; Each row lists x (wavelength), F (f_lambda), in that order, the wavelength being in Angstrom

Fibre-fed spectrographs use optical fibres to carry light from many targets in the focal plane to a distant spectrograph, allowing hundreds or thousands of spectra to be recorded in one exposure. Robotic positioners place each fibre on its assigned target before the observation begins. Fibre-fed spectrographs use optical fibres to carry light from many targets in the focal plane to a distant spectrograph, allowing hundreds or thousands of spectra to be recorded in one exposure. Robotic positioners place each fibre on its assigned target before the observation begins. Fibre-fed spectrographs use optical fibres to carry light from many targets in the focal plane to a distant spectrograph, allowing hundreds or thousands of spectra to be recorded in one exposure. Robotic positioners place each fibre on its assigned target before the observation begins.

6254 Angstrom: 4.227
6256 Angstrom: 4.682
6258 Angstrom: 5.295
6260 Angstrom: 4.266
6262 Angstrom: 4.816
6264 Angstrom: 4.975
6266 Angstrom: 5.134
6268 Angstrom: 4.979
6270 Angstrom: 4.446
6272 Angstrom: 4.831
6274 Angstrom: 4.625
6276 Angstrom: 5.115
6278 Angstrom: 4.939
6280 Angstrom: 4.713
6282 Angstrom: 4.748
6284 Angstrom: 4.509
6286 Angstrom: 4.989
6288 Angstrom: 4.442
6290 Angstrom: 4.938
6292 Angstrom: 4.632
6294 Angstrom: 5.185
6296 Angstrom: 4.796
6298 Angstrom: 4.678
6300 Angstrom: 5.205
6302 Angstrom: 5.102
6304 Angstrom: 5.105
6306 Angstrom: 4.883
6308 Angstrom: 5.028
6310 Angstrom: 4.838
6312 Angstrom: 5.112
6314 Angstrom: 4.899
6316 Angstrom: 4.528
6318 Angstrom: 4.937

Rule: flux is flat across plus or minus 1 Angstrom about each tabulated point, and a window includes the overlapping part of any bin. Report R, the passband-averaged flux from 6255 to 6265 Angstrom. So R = 4.81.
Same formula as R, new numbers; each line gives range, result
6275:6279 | 5.03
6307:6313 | 4.99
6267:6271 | 4.71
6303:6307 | 4.99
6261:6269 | 4.98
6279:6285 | 4.66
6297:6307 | 4.99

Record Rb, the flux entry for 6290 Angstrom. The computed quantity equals 4.938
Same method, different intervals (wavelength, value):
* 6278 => 4.939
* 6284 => 4.509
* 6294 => 5.185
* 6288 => 4.442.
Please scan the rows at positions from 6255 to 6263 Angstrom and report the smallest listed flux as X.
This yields 4.266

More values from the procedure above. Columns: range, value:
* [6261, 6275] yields 4.446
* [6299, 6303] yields 5.102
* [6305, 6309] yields 4.883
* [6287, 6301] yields 4.442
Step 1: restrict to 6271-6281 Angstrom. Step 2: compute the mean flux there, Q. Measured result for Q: 4.84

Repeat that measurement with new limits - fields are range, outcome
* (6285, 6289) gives 4.72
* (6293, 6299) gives 4.89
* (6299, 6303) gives 5.15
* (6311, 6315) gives 5.01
